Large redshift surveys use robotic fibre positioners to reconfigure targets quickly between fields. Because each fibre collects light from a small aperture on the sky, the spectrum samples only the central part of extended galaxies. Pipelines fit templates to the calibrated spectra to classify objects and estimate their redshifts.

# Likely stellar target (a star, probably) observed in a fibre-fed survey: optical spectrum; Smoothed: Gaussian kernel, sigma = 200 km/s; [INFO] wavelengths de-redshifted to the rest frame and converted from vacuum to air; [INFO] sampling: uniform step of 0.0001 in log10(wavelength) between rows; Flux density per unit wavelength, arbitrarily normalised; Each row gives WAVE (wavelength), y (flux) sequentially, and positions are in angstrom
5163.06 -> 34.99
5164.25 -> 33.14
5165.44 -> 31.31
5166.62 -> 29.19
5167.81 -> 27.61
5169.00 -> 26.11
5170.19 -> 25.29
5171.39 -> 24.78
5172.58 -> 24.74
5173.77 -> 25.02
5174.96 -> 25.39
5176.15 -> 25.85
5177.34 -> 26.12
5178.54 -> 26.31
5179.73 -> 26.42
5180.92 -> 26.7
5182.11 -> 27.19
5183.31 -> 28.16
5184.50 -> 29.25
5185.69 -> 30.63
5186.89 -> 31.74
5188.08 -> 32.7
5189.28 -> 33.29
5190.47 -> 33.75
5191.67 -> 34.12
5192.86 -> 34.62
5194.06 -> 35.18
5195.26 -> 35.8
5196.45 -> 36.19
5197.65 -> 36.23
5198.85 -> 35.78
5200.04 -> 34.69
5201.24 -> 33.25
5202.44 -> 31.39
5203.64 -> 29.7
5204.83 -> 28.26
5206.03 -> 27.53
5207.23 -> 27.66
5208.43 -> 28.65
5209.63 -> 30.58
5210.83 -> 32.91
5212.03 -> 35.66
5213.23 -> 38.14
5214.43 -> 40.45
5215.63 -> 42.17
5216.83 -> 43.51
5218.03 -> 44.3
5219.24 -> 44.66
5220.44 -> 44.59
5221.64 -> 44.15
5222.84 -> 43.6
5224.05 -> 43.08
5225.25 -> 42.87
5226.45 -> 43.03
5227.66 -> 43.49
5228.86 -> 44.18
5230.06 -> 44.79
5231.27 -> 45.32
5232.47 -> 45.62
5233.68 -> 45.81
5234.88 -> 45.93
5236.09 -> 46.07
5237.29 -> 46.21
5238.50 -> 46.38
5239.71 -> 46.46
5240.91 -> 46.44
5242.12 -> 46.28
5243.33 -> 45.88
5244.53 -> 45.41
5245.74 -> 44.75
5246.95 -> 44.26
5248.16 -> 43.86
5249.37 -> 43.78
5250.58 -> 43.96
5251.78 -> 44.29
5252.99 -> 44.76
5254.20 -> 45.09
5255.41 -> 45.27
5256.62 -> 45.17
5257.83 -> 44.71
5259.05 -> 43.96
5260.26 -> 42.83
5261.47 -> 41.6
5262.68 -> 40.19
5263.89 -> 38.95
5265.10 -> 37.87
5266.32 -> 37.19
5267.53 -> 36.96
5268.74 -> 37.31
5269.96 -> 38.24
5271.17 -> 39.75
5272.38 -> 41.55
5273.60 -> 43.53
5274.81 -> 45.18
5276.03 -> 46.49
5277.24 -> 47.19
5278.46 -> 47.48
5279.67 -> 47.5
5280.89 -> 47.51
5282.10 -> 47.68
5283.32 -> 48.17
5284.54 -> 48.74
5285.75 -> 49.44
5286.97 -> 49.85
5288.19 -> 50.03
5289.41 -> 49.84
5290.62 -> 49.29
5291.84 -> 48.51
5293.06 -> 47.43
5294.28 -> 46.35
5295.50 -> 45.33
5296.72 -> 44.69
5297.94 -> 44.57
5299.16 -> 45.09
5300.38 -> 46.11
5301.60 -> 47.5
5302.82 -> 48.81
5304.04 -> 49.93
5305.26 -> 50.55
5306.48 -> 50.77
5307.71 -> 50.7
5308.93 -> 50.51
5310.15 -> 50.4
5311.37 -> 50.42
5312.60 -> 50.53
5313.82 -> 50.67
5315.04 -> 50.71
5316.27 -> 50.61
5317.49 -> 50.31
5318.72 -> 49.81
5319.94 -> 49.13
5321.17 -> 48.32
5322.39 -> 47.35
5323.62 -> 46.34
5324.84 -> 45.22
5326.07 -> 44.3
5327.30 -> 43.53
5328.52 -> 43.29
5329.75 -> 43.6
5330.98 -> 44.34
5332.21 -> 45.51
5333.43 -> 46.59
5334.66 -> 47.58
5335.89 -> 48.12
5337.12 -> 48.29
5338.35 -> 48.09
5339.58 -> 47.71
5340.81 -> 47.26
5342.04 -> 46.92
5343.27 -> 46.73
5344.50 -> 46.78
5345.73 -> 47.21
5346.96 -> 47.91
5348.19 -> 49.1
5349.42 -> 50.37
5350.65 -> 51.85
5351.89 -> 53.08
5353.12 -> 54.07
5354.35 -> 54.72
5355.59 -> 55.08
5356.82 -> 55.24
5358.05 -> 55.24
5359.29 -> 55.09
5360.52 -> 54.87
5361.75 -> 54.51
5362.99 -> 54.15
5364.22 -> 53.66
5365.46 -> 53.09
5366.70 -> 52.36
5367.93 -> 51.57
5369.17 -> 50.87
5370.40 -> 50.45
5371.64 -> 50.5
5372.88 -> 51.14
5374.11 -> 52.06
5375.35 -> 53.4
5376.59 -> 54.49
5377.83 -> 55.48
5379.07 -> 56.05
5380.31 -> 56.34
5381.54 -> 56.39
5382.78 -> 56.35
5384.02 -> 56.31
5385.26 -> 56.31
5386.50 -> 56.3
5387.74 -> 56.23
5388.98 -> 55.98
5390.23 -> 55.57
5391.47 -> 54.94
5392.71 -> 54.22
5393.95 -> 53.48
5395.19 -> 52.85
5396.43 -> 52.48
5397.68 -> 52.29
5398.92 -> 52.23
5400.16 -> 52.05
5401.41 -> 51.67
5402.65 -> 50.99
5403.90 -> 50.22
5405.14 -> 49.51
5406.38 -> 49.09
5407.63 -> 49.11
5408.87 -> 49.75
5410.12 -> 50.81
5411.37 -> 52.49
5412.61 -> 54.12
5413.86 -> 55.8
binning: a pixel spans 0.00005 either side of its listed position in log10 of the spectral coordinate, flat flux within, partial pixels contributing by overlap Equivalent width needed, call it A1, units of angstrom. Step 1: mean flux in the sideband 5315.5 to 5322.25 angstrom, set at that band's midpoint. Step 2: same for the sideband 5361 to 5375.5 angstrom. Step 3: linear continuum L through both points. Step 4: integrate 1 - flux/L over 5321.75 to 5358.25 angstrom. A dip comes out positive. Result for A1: 1.7 angstrom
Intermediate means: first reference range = 49.5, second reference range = 52.3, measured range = 48.3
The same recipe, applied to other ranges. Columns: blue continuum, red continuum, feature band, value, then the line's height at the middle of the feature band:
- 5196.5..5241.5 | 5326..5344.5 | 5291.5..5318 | -2.46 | 44.5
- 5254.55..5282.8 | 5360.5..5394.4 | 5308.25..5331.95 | 0.15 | 48.2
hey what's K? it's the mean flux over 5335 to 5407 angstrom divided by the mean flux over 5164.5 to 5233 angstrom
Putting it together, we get 1.54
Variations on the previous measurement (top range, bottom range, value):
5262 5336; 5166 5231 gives 1.37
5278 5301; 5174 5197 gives 1.56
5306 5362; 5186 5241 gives 1.28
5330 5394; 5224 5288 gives 1.17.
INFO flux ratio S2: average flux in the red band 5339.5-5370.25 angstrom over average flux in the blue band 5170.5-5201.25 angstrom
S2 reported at 1.7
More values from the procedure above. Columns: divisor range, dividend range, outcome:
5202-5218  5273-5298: 1.39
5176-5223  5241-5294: 1.32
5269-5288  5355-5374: 1.16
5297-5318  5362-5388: 1.10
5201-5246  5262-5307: 1.11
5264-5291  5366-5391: 1.21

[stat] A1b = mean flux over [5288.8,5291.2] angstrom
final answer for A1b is 49.7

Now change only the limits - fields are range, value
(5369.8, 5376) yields 51.5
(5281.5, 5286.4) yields 48.5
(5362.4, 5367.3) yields 53.3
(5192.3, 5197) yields 35.4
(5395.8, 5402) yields 52.1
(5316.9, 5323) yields 49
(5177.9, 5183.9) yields 26.9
